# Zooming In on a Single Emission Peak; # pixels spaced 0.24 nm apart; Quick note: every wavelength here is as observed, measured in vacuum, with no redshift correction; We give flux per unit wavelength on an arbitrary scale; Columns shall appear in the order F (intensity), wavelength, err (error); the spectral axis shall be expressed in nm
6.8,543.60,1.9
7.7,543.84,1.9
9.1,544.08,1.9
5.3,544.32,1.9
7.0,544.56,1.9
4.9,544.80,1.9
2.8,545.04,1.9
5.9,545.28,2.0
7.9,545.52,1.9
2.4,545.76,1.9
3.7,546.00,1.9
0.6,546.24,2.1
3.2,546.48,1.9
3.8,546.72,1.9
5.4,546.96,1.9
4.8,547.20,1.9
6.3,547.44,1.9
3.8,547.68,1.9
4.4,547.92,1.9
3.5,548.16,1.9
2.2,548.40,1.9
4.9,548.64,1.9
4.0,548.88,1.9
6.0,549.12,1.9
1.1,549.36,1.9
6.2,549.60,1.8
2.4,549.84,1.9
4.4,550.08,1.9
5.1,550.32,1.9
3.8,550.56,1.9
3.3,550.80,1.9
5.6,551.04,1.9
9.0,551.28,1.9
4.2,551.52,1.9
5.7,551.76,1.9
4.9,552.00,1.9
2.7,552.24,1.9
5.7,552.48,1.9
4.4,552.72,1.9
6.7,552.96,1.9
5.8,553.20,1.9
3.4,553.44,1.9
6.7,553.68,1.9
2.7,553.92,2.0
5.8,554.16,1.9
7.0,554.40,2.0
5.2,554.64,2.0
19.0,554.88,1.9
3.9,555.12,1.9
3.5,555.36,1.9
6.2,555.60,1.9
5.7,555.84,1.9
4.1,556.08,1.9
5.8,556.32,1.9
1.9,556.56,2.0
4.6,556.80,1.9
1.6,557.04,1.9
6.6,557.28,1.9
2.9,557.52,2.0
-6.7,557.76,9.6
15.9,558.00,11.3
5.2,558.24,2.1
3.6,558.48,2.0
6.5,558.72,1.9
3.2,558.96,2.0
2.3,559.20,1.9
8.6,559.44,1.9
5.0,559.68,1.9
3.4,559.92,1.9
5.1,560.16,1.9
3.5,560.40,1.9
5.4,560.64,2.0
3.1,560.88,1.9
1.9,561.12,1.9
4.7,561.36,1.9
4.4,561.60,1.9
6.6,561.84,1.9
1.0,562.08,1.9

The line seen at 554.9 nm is H-gamma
